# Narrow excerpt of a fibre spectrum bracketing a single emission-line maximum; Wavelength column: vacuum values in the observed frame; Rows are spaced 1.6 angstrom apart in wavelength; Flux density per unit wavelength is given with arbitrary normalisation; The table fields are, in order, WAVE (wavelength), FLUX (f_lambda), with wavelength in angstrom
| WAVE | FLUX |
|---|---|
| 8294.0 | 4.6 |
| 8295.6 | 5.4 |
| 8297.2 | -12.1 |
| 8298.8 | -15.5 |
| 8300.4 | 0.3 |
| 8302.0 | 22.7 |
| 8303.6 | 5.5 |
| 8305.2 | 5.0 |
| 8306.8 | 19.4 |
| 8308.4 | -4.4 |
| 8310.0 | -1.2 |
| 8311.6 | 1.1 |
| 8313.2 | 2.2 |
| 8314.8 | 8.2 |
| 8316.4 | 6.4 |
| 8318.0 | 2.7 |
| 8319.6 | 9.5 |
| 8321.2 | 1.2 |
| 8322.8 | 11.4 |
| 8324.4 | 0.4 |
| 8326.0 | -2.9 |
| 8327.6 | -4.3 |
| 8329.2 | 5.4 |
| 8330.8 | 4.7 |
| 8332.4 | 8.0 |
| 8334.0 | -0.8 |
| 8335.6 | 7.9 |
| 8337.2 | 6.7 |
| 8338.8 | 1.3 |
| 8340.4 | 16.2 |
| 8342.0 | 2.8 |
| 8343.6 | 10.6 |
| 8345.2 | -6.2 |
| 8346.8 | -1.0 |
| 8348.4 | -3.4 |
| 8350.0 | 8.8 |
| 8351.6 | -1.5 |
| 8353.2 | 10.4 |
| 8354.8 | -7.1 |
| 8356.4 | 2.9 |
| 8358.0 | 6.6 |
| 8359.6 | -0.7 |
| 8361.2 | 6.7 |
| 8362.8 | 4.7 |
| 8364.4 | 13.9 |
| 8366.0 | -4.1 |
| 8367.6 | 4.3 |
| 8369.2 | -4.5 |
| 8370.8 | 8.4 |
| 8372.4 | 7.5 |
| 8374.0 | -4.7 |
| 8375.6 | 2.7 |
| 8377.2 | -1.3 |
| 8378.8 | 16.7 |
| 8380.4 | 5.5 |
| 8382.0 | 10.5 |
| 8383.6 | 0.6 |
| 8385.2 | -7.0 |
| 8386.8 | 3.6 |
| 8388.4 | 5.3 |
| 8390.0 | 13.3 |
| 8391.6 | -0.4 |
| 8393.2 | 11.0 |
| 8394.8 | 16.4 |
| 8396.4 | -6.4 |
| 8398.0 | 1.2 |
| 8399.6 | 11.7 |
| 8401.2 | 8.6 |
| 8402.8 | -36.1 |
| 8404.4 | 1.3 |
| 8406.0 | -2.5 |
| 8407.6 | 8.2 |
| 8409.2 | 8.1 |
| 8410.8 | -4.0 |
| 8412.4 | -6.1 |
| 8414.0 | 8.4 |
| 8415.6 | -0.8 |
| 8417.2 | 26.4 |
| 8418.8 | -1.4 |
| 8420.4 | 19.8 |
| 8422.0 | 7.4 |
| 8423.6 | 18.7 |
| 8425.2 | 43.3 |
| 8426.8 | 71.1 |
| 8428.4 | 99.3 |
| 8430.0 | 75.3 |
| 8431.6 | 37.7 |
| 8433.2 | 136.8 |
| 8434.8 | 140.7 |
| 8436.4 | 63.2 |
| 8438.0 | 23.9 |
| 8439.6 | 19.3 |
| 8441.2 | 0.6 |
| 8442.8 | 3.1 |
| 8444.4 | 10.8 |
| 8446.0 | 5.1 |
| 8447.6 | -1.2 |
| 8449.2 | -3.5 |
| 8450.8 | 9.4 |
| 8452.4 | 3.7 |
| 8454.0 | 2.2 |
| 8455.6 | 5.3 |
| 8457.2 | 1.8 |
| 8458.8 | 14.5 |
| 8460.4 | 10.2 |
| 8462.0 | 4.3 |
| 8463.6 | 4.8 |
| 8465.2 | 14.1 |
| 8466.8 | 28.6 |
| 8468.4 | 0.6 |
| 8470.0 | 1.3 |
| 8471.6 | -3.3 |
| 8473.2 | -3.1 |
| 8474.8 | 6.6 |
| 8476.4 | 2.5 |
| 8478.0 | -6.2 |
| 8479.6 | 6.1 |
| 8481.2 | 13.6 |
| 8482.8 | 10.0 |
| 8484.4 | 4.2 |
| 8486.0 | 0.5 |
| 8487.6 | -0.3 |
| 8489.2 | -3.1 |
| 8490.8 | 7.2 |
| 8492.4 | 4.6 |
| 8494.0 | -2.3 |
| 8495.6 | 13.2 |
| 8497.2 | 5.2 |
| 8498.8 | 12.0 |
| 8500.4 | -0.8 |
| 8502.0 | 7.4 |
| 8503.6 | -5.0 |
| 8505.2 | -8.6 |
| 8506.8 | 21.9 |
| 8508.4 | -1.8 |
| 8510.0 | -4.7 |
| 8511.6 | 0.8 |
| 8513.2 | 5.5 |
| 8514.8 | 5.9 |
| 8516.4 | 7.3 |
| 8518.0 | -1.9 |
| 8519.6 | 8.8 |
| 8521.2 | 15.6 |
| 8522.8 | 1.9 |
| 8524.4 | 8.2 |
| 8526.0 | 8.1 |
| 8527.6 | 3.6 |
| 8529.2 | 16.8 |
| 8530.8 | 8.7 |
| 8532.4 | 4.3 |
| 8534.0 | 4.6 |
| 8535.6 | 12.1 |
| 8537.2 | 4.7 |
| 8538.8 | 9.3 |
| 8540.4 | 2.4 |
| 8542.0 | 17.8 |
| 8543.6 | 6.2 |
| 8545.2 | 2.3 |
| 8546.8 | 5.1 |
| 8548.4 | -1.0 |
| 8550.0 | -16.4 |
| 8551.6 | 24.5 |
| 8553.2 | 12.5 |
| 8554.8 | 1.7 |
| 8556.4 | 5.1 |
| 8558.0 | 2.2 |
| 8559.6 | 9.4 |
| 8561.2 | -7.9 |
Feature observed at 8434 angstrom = [O II]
